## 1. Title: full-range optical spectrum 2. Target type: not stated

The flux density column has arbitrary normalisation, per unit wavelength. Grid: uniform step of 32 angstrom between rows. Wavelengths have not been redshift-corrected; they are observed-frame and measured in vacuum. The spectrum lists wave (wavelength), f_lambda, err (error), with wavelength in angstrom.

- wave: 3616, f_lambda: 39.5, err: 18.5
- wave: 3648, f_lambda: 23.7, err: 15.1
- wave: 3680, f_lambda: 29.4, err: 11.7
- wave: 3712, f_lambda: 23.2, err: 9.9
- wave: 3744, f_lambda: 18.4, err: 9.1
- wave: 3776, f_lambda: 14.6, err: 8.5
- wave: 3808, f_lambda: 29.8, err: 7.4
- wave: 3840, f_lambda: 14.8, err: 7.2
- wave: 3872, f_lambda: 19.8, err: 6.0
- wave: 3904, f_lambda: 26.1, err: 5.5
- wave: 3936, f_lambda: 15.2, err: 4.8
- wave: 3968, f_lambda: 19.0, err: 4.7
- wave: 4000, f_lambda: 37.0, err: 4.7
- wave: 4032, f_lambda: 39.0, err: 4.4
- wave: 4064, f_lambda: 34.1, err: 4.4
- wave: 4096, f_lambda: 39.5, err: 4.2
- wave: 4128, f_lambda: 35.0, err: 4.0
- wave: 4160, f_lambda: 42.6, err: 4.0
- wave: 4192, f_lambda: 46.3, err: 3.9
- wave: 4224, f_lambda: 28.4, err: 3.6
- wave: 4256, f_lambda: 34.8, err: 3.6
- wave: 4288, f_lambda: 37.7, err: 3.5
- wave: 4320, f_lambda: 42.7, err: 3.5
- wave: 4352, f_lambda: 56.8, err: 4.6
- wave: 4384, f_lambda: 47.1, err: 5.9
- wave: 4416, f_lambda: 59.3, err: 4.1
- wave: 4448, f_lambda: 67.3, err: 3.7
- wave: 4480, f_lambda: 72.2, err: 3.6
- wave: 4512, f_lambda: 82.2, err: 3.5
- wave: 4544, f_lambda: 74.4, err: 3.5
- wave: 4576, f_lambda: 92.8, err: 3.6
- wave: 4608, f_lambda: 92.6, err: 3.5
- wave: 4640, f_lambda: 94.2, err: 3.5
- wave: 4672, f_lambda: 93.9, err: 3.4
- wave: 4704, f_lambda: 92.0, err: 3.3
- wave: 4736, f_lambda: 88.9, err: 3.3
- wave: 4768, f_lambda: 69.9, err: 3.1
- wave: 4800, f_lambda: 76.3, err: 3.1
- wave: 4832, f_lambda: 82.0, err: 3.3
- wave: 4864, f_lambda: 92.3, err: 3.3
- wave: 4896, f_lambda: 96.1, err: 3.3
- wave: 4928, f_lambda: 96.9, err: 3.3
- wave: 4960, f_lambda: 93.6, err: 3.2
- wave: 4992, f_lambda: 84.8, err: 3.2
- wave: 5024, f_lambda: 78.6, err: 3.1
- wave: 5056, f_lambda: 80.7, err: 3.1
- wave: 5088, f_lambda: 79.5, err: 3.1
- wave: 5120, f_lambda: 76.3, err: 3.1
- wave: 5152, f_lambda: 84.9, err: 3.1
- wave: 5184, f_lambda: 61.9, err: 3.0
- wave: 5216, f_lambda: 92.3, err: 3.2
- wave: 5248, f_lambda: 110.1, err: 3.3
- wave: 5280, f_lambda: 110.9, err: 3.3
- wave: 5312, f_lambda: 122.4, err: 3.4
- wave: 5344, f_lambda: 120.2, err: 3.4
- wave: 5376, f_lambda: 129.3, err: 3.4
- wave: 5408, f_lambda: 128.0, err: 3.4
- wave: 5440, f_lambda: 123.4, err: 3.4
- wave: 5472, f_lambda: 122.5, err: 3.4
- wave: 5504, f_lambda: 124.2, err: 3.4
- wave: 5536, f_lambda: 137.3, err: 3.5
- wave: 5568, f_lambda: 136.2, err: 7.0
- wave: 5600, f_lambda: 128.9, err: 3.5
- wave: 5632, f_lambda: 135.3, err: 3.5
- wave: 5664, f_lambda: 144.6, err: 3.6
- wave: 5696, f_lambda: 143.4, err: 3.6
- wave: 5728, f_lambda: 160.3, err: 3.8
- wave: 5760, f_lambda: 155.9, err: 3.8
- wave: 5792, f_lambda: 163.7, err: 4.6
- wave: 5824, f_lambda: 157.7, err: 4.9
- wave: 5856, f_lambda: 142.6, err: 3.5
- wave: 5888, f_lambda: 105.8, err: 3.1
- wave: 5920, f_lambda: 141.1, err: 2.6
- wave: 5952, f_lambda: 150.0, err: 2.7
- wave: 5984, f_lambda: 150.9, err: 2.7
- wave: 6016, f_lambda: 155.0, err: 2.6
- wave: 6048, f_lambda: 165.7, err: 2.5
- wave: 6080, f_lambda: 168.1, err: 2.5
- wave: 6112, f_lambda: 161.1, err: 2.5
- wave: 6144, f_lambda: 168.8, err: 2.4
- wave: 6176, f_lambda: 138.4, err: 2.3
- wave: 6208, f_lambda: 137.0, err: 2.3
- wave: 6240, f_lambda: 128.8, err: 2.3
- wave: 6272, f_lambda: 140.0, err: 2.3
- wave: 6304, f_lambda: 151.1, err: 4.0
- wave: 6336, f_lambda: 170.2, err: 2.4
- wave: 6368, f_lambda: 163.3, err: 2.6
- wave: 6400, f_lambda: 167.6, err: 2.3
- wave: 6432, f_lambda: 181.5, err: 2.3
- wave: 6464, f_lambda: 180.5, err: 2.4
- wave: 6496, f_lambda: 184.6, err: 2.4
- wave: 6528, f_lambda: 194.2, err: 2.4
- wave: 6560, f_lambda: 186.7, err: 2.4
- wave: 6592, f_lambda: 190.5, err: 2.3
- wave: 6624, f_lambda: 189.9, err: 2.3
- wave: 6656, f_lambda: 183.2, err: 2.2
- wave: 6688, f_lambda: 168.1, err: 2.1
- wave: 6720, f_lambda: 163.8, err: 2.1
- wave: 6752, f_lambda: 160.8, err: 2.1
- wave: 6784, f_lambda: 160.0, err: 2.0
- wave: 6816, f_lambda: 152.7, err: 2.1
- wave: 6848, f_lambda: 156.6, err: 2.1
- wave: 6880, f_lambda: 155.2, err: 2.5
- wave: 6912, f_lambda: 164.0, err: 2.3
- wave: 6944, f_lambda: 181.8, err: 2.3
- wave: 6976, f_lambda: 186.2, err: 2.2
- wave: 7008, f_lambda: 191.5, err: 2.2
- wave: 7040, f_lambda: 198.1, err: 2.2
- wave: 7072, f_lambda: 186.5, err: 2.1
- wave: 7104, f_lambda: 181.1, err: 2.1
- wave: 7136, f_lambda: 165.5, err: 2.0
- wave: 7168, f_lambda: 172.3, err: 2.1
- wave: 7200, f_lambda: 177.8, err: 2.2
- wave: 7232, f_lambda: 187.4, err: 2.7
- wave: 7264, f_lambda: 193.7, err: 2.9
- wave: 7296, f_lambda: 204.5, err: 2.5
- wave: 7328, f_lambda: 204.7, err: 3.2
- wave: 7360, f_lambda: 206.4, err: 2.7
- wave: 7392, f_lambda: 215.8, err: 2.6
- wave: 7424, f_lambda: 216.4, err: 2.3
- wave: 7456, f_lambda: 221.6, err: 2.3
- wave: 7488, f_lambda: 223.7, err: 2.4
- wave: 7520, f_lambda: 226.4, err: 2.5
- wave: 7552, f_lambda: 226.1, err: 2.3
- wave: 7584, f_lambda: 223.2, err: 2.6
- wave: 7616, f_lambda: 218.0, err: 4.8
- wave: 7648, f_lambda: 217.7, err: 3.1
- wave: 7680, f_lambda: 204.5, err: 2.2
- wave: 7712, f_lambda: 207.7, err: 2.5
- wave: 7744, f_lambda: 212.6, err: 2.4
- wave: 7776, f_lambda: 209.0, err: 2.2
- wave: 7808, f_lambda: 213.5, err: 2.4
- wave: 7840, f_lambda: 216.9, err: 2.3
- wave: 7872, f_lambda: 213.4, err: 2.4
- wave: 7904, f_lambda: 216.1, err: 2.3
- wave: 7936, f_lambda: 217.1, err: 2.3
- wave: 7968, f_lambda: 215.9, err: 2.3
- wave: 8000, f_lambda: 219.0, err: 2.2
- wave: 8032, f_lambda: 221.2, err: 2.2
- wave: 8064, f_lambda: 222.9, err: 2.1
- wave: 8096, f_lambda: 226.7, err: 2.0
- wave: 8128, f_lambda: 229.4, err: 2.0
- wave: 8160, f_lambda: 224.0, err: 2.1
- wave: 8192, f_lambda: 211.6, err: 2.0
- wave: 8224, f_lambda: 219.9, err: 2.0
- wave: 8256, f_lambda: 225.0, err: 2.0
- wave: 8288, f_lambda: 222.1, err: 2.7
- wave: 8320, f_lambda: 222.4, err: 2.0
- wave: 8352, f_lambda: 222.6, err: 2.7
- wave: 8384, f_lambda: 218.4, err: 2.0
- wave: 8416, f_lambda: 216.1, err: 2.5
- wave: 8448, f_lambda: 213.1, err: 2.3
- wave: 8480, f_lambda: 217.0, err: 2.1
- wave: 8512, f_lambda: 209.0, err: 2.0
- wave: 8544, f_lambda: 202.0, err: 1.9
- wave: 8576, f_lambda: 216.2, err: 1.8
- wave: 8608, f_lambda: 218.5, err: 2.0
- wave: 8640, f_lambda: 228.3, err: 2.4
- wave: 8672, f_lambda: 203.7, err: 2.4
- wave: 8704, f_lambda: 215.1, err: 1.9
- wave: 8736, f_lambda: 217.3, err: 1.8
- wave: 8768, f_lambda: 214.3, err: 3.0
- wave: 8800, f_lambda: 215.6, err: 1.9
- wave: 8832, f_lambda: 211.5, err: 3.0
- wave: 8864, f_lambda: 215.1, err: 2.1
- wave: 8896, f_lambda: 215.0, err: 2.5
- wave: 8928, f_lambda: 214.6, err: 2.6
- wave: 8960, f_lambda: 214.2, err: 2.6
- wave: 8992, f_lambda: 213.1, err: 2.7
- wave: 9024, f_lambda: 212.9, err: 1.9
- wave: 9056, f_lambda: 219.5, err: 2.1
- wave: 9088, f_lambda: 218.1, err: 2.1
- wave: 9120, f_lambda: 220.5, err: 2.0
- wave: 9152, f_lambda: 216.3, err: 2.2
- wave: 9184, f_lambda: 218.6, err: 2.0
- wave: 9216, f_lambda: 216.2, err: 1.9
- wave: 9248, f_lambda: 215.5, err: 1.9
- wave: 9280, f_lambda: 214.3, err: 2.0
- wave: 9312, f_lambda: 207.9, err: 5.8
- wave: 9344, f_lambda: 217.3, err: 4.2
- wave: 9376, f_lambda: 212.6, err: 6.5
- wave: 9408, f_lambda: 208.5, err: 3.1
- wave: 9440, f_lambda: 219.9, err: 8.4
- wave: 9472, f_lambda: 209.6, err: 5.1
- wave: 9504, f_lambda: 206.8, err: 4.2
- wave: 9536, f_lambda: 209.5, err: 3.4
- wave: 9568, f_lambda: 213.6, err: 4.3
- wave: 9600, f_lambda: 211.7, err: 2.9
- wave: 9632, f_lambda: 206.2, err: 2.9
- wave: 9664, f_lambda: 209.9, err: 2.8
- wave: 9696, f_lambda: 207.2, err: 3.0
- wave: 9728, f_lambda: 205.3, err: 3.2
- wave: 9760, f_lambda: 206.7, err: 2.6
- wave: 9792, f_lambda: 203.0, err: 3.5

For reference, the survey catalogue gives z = 0.00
